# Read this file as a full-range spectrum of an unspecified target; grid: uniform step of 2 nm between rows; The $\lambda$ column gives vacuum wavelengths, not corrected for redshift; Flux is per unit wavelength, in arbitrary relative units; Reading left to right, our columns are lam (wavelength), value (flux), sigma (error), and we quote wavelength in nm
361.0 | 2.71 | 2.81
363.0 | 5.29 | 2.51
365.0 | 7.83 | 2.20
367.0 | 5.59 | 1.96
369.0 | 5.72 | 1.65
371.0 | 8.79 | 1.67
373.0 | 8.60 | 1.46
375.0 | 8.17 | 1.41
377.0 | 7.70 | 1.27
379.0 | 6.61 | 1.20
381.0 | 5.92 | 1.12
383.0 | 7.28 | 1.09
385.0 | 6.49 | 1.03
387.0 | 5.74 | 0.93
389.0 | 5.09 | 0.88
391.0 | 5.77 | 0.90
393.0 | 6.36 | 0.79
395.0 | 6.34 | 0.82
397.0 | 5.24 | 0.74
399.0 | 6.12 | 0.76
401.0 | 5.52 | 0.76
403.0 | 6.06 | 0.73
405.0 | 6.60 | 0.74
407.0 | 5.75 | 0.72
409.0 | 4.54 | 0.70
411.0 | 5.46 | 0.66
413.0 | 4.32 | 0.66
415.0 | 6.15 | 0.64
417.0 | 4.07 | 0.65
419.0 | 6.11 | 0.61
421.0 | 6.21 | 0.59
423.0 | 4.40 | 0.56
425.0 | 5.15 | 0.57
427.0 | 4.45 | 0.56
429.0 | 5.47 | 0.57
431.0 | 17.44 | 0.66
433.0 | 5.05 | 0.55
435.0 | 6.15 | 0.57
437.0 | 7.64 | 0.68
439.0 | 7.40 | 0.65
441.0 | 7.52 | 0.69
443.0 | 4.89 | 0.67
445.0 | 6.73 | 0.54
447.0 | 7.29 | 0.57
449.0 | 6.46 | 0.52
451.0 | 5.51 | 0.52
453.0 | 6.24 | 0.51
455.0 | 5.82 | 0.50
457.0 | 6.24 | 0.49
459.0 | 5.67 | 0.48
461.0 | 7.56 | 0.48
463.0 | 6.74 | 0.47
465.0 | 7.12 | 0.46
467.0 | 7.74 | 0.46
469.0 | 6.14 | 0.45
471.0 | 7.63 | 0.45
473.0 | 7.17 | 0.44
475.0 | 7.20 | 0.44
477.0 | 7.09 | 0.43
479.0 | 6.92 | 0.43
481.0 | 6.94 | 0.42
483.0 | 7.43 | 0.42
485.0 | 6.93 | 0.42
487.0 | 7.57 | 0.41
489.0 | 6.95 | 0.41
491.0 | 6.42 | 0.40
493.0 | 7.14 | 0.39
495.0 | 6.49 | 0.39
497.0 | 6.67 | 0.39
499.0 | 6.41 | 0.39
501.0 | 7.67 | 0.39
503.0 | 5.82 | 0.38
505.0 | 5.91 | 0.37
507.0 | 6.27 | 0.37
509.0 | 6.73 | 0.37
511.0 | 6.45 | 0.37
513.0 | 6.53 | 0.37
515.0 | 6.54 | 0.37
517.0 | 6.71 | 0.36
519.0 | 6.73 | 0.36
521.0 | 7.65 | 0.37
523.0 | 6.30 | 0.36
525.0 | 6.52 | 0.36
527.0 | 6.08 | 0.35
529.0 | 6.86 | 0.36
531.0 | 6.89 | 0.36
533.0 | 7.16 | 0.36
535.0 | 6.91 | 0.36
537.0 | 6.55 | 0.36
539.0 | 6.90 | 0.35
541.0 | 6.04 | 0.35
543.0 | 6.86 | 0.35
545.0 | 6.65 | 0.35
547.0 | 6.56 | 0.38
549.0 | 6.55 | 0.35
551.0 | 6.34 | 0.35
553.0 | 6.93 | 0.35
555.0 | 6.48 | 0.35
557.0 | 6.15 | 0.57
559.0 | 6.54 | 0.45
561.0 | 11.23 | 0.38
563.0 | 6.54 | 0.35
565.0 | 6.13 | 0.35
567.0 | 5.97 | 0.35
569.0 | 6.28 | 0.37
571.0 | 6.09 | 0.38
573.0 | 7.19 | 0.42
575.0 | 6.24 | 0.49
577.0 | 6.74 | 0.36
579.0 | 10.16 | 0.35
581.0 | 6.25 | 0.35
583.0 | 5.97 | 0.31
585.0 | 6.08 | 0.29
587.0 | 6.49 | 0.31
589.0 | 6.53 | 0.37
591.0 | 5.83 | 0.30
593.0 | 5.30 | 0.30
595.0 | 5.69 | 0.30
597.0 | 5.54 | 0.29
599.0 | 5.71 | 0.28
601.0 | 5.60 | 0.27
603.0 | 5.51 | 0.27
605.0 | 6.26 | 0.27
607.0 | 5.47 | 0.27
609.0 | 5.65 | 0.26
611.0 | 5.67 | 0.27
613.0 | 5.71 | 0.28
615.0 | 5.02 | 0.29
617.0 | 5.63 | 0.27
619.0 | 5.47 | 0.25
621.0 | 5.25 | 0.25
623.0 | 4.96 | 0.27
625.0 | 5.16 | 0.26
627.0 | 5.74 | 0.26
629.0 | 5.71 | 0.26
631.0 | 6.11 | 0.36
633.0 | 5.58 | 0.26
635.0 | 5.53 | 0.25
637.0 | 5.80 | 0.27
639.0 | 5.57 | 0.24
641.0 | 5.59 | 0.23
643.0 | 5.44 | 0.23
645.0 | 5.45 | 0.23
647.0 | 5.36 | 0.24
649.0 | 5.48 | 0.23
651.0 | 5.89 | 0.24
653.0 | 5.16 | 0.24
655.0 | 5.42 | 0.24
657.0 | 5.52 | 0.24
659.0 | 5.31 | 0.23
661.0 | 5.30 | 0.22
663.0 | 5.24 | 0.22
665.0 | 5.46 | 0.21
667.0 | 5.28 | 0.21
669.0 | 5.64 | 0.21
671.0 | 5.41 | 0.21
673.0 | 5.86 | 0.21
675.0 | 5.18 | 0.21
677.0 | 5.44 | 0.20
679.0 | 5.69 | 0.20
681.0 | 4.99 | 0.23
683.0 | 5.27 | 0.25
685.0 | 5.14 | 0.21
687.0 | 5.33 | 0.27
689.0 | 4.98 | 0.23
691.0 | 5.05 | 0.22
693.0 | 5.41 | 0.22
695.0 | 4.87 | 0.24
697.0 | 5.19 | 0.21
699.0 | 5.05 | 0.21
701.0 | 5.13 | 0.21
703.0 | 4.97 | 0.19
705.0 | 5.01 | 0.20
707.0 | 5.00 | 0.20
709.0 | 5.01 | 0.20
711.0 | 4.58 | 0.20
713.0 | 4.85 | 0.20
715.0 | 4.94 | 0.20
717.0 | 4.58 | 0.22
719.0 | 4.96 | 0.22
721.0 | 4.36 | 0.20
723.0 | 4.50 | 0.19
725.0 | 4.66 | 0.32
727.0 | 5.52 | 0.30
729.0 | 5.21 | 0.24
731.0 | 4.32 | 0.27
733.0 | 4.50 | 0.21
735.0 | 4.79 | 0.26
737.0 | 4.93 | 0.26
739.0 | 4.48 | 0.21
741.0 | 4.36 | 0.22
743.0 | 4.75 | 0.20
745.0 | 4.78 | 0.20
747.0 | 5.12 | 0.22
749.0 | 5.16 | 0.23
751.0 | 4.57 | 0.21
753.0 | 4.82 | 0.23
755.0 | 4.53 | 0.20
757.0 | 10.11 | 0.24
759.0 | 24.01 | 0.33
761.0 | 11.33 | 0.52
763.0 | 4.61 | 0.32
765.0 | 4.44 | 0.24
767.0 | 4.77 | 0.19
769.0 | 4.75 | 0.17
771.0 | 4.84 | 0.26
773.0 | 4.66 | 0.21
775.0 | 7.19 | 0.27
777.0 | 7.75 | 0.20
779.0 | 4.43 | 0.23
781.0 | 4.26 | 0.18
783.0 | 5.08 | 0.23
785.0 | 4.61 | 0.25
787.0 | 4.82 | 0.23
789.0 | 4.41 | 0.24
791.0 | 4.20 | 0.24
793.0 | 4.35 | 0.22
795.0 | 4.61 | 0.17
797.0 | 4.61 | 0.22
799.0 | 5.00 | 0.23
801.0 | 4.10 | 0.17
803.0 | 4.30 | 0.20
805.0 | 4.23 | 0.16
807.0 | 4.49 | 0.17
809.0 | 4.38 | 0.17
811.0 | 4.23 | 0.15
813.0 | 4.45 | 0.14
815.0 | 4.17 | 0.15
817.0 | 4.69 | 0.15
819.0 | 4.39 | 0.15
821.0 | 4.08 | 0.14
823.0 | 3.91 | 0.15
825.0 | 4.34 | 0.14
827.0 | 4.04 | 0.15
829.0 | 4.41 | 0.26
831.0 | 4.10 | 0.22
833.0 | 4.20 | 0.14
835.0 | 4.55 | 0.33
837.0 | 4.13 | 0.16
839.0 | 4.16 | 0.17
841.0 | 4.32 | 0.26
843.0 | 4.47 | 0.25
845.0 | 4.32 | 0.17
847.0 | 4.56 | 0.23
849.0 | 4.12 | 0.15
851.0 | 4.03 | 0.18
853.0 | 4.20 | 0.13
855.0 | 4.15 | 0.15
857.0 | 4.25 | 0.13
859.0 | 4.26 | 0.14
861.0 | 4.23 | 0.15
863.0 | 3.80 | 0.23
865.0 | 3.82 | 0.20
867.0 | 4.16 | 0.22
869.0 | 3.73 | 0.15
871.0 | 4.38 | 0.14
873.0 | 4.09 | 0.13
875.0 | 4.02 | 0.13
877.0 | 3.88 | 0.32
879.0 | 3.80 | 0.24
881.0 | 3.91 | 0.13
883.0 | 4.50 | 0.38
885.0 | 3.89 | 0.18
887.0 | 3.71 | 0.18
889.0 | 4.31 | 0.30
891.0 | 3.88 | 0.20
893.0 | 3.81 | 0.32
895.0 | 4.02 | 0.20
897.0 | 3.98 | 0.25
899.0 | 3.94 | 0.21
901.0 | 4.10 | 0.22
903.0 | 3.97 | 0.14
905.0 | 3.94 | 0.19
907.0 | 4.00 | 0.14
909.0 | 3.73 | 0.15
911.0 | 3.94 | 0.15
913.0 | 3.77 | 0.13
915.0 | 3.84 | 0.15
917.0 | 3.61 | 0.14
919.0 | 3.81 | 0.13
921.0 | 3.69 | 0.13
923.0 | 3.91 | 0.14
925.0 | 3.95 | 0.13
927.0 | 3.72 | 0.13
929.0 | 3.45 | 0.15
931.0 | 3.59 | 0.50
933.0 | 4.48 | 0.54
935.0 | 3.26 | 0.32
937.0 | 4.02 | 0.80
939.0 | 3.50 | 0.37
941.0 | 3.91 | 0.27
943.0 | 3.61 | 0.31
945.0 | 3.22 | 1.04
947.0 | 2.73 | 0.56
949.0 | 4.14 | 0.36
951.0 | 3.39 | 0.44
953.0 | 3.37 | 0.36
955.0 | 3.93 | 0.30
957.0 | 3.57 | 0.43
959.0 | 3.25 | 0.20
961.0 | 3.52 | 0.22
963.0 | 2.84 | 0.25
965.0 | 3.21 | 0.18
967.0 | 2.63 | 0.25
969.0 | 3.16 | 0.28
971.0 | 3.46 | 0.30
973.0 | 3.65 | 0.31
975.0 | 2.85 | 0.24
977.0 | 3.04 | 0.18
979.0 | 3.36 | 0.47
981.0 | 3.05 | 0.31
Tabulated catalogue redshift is 0.155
